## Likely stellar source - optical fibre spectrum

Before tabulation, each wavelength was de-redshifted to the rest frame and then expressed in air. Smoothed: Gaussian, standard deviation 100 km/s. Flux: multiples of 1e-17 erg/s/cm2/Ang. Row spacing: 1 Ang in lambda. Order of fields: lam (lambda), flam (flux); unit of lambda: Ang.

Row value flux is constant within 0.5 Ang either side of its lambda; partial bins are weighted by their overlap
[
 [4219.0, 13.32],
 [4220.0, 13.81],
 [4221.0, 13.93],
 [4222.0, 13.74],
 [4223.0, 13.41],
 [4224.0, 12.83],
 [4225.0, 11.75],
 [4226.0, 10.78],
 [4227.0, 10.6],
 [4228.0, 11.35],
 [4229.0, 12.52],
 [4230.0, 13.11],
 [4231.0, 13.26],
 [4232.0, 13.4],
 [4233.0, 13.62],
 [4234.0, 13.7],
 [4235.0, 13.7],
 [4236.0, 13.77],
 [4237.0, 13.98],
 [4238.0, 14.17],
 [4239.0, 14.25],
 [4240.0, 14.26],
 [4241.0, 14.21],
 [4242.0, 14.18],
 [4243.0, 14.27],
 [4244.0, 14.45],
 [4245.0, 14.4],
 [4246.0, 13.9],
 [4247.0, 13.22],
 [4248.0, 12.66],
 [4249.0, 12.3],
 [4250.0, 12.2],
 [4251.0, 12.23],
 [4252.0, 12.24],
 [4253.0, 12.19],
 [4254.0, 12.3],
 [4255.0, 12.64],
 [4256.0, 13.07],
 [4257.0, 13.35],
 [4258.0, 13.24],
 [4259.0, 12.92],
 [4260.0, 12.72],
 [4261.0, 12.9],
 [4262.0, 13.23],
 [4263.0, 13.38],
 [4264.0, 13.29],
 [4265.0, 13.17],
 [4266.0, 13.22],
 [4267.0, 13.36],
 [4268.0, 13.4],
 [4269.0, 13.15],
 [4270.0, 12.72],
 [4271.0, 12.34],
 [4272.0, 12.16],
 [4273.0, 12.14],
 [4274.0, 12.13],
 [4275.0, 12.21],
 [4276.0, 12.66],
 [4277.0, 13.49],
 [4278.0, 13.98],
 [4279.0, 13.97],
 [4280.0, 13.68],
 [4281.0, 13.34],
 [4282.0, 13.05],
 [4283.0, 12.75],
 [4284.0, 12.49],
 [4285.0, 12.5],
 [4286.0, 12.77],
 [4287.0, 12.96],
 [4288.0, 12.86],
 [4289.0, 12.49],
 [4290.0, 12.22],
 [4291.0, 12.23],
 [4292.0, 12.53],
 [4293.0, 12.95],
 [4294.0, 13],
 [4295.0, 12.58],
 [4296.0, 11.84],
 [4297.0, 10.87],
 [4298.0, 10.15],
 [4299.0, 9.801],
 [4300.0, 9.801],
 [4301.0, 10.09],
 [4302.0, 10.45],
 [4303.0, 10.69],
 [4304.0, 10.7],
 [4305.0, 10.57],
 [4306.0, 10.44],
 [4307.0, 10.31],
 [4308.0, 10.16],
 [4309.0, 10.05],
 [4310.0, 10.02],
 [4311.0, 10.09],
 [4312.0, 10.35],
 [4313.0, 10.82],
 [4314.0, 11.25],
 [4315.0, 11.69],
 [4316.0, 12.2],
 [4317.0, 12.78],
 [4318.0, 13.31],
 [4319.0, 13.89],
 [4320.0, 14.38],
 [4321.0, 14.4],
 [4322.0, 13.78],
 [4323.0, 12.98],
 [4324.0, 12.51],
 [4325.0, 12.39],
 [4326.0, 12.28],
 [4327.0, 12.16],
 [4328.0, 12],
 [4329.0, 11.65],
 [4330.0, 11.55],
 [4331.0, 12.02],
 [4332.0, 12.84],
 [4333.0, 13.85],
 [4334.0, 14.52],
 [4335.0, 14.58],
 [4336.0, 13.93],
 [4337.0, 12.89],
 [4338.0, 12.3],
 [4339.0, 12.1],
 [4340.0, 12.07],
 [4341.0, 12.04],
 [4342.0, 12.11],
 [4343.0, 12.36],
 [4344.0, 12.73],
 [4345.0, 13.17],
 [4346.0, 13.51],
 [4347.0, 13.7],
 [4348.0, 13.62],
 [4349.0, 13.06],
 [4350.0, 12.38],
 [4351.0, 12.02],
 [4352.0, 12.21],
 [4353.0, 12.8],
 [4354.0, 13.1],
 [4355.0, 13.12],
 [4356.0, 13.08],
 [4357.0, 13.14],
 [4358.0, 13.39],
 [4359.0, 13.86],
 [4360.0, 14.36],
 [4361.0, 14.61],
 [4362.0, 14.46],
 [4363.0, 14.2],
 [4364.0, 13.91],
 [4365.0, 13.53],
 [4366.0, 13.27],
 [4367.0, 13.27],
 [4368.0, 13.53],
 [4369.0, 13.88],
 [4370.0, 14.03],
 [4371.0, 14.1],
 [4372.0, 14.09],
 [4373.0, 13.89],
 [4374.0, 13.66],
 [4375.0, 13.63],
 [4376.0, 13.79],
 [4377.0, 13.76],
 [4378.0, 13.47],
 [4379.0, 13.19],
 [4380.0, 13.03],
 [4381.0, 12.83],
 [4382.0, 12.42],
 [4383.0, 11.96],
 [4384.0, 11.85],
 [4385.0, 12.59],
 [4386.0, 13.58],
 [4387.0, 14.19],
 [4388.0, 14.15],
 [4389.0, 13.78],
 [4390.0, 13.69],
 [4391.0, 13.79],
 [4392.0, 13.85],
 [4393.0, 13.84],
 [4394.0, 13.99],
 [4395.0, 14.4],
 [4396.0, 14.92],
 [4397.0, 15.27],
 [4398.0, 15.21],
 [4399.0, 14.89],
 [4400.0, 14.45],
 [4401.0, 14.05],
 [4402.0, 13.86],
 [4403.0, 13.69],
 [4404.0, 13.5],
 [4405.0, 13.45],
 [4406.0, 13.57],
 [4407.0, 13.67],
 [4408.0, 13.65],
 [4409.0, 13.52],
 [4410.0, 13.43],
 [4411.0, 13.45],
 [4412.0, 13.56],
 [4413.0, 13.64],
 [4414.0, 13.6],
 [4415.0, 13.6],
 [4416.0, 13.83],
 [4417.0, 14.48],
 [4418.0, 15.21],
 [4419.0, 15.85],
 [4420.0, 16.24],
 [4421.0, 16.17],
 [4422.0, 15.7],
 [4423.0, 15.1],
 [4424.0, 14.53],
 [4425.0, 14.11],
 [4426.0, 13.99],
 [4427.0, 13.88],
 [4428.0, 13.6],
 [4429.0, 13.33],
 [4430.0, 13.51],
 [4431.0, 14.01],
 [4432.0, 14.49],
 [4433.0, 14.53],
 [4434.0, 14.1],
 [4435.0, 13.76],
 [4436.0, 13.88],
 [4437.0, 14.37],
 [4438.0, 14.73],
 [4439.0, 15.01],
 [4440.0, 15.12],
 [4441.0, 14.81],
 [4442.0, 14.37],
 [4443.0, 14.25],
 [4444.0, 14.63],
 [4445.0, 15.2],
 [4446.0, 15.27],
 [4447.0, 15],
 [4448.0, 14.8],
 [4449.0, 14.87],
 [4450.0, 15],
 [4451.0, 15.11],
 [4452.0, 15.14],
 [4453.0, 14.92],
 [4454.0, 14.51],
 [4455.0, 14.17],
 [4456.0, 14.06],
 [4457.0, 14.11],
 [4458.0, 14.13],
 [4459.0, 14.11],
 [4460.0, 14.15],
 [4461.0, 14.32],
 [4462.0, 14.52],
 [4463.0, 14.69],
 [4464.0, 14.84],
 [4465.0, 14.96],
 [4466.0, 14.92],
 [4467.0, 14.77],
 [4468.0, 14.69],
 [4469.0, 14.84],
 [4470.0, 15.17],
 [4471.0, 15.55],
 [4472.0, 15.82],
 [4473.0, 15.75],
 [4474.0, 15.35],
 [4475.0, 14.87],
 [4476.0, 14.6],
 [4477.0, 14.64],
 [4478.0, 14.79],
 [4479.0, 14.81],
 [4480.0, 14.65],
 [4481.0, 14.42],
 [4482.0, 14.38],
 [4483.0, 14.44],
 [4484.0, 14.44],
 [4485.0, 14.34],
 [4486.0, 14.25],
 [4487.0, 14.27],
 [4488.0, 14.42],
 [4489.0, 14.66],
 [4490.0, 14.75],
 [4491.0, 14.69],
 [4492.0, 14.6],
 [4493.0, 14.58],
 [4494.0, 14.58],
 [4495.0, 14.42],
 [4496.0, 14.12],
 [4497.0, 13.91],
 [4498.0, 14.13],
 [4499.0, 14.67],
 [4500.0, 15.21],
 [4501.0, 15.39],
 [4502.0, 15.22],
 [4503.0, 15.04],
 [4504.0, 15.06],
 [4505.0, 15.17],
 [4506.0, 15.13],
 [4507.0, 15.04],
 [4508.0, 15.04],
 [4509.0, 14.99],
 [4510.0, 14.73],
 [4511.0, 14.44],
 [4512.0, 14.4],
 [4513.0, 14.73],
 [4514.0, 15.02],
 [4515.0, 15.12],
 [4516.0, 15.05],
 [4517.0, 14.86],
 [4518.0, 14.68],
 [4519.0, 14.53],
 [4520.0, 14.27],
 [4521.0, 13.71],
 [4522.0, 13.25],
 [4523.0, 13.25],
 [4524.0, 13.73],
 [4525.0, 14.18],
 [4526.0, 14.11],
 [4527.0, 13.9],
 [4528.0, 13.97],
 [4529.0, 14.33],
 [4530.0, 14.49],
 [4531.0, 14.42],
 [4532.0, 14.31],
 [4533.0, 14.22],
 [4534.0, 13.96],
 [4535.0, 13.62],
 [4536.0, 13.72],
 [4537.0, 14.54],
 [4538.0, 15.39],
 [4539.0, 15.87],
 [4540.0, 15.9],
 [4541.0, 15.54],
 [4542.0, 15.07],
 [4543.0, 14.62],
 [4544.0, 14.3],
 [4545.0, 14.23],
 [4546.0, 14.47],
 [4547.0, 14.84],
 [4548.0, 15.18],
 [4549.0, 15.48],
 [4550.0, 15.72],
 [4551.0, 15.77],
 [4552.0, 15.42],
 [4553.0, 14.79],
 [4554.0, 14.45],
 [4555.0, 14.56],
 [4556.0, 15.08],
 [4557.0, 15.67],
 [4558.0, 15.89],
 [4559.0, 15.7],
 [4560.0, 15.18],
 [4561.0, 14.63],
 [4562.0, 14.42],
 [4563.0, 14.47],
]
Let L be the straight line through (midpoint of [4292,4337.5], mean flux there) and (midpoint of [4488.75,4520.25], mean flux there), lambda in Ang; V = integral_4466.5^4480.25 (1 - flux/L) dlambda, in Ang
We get -0.7 Ang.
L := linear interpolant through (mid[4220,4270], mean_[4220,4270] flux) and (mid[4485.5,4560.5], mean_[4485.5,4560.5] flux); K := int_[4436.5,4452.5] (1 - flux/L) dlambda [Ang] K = -0.7 Ang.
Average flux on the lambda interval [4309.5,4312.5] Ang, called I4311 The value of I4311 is 10.2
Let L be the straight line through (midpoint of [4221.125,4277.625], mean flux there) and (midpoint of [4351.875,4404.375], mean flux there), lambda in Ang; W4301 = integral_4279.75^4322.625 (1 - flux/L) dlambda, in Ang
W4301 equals 4.7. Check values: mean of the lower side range 13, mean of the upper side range 13.7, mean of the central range 11.8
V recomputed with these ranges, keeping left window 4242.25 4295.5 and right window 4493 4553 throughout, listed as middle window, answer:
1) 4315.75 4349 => 1.1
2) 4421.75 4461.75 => -1.0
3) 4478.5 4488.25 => 0.0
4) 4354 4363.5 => -0.2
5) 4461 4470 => -0.3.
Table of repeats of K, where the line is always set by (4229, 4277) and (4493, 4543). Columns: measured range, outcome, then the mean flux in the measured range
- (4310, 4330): 1.8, 12.3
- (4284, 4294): 0.6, 12.6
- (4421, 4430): -0.2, 14.3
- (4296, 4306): 2.2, 10.4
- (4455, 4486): -0.8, 14.7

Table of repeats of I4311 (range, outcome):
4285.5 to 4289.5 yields 12.8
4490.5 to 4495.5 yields 14.6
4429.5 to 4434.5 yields 14.1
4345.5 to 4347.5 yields 13.6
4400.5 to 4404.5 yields 13.8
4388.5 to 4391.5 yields 13.8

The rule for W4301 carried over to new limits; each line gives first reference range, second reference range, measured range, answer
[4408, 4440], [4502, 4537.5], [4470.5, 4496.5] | -0.6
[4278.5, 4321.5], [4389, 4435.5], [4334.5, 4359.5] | -0.2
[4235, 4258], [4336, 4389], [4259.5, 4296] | 1.3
